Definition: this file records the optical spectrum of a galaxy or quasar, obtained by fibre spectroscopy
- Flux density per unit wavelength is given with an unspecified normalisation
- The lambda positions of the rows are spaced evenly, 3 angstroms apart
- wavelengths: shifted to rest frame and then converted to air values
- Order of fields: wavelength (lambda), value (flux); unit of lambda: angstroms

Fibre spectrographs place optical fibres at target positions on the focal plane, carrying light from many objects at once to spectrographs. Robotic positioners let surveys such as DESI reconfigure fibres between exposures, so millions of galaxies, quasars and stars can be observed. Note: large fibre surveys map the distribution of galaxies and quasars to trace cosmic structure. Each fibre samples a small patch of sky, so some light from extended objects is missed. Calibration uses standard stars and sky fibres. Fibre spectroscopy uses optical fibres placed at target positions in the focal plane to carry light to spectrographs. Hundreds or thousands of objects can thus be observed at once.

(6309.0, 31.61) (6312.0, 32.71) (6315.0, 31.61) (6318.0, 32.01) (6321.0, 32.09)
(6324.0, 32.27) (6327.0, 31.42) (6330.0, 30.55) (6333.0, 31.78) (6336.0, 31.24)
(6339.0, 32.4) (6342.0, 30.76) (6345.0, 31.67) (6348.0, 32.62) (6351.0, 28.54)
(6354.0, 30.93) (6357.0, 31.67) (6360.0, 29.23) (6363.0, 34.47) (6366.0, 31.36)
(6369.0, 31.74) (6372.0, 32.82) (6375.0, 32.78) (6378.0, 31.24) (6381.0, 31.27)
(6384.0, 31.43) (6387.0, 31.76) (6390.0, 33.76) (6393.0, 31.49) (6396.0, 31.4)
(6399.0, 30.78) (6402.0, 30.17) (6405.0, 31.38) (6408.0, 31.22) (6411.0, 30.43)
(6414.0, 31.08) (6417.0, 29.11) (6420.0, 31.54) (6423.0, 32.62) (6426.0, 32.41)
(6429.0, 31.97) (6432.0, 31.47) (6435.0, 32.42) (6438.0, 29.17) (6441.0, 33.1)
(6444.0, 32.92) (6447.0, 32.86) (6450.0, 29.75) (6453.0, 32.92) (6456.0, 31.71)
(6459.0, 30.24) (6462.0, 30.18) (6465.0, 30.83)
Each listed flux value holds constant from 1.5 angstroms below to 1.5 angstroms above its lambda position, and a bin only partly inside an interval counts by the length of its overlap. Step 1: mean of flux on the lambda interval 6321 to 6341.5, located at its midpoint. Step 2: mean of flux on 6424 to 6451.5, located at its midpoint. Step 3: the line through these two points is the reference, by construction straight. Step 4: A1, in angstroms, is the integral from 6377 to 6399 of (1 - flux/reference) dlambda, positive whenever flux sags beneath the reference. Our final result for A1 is 0.0 angstroms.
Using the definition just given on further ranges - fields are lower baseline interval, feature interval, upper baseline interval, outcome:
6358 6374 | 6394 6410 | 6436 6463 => 0.4 angstroms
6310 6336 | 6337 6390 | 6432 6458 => 0.3 angstroms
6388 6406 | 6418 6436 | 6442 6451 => -0.1 angstroms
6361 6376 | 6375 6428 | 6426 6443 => 1.2 angstroms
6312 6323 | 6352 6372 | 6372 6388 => 0.2 angstroms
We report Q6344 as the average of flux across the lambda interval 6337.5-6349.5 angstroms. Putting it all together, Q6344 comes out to 31.9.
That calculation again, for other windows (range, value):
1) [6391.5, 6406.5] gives 31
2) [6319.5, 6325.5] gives 32.2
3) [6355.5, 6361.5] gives 30.4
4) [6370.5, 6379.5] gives 32.3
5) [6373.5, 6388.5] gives 31.7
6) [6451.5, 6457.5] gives 32.3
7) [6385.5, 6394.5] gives 32.3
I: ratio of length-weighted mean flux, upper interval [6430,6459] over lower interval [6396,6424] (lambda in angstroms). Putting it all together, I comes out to 1.03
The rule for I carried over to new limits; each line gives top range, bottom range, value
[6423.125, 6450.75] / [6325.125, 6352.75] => 1.02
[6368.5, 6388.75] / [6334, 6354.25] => 1.02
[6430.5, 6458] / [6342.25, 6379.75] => 1.01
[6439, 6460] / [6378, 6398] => 1.00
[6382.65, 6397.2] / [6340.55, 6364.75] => 1.02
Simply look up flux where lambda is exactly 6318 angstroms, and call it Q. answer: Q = 32.01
